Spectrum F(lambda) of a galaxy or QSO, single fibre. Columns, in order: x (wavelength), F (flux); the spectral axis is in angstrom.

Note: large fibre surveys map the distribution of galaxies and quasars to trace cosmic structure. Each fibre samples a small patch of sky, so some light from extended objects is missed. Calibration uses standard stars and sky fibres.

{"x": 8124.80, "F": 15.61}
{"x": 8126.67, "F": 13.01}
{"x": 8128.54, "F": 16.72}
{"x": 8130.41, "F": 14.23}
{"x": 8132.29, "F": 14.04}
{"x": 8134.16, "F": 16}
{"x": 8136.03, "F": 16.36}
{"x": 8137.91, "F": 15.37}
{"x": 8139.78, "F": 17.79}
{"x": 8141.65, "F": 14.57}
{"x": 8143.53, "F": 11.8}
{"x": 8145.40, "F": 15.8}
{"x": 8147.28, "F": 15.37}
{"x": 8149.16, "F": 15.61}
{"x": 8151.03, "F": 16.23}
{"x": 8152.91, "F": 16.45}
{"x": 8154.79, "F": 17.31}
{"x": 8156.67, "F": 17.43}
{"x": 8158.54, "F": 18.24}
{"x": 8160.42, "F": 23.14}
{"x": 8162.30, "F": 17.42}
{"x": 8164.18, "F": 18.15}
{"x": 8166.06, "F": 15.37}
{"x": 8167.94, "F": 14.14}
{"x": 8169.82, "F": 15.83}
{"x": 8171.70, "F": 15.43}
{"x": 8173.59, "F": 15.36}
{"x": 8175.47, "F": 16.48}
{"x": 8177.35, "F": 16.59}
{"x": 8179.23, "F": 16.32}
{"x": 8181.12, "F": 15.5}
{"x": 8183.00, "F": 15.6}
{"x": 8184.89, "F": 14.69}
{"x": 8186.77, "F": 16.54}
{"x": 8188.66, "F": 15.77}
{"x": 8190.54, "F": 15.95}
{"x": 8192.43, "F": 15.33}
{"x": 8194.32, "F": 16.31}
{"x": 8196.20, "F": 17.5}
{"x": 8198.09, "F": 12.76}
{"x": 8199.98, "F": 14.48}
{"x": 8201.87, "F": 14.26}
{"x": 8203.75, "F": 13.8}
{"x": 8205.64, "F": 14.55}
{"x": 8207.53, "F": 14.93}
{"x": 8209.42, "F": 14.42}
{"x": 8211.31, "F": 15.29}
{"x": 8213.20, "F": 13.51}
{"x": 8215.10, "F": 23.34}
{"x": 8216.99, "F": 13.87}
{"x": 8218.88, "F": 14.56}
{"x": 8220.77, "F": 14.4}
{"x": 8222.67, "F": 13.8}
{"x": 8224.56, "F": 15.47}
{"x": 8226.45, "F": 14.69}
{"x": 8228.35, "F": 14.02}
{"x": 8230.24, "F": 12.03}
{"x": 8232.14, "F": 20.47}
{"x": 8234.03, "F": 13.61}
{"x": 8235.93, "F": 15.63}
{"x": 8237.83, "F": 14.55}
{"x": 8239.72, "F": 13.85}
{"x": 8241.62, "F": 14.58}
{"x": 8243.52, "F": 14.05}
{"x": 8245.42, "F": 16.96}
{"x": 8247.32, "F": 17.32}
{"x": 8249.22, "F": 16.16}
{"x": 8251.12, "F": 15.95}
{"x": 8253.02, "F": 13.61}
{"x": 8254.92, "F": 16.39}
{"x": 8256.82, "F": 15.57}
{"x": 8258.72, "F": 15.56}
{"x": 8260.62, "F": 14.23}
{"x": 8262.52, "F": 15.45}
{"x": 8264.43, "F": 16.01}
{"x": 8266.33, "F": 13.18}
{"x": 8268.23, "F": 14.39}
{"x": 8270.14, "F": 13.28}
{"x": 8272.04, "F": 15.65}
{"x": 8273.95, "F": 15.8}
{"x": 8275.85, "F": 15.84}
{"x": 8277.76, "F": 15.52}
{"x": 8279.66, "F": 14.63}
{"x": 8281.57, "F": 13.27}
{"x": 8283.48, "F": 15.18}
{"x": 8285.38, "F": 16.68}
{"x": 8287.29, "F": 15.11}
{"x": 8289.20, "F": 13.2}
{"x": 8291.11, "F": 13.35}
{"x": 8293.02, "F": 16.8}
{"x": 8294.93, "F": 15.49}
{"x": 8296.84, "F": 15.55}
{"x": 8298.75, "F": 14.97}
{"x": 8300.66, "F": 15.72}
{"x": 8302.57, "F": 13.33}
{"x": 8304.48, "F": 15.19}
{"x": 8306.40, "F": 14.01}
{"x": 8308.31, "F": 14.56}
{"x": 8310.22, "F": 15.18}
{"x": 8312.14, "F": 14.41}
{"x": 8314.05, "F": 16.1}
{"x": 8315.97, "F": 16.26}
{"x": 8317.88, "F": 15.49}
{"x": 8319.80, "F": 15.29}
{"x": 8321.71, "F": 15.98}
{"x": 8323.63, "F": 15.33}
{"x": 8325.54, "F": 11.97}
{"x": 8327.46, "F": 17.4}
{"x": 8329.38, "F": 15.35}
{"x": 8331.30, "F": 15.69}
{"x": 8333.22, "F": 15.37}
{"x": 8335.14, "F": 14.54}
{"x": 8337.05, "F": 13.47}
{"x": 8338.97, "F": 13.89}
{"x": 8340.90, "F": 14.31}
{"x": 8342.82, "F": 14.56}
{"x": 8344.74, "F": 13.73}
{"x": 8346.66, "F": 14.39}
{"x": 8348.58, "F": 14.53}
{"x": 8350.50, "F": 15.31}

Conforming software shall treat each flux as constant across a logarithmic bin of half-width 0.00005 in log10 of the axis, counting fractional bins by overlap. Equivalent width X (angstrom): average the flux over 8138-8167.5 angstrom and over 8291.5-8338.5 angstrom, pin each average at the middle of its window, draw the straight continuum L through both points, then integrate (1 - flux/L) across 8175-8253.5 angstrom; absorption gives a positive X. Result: 3.6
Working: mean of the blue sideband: 16.6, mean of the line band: 15.3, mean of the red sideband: 15.1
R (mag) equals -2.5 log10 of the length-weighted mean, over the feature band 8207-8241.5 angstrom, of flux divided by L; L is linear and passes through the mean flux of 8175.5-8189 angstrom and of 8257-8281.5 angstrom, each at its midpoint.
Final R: 0.02 mag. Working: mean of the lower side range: 15.9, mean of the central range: 15.1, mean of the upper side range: 14.9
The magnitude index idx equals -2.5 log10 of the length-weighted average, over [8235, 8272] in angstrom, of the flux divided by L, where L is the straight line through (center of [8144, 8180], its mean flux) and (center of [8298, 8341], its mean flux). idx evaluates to 0.04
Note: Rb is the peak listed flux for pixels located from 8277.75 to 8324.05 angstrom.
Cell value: 16.8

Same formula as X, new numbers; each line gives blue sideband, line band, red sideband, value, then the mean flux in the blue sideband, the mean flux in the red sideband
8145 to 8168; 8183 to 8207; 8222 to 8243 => 1.2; 17.1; 14.8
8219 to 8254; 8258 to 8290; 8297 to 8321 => 0.4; 15.1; 15.1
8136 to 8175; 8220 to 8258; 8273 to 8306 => 0.9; 16.3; 15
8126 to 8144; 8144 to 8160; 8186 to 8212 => -1.6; 15.1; 15.1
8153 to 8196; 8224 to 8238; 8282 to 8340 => 0.7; 16.5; 15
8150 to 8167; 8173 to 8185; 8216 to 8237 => 0.7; 17.7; 14.8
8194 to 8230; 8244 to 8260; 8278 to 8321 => -0.9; 15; 15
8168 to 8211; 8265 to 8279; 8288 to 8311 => 0.1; 15.4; 14.8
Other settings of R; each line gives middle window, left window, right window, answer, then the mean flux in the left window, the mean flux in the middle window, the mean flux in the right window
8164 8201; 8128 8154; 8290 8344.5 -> -0.02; 15.4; 15.6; 15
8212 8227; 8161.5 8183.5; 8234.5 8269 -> 0.00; 16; 15.5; 15.2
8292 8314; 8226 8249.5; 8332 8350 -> -0.03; 15.2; 15.1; 14.4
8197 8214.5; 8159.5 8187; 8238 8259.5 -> 0.11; 16.4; 14.4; 15.4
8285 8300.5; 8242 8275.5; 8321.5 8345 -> -0.01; 15.3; 15.1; 14.7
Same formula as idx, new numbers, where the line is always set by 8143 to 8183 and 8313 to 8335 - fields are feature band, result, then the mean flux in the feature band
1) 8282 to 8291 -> 0.06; 14.8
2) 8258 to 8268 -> 0.07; 14.8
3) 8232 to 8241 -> 0.06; 15.2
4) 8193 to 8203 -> 0.08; 15.1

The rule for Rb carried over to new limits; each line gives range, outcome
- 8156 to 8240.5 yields 23.34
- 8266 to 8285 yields 15.84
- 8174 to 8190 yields 16.59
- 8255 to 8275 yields 16.01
